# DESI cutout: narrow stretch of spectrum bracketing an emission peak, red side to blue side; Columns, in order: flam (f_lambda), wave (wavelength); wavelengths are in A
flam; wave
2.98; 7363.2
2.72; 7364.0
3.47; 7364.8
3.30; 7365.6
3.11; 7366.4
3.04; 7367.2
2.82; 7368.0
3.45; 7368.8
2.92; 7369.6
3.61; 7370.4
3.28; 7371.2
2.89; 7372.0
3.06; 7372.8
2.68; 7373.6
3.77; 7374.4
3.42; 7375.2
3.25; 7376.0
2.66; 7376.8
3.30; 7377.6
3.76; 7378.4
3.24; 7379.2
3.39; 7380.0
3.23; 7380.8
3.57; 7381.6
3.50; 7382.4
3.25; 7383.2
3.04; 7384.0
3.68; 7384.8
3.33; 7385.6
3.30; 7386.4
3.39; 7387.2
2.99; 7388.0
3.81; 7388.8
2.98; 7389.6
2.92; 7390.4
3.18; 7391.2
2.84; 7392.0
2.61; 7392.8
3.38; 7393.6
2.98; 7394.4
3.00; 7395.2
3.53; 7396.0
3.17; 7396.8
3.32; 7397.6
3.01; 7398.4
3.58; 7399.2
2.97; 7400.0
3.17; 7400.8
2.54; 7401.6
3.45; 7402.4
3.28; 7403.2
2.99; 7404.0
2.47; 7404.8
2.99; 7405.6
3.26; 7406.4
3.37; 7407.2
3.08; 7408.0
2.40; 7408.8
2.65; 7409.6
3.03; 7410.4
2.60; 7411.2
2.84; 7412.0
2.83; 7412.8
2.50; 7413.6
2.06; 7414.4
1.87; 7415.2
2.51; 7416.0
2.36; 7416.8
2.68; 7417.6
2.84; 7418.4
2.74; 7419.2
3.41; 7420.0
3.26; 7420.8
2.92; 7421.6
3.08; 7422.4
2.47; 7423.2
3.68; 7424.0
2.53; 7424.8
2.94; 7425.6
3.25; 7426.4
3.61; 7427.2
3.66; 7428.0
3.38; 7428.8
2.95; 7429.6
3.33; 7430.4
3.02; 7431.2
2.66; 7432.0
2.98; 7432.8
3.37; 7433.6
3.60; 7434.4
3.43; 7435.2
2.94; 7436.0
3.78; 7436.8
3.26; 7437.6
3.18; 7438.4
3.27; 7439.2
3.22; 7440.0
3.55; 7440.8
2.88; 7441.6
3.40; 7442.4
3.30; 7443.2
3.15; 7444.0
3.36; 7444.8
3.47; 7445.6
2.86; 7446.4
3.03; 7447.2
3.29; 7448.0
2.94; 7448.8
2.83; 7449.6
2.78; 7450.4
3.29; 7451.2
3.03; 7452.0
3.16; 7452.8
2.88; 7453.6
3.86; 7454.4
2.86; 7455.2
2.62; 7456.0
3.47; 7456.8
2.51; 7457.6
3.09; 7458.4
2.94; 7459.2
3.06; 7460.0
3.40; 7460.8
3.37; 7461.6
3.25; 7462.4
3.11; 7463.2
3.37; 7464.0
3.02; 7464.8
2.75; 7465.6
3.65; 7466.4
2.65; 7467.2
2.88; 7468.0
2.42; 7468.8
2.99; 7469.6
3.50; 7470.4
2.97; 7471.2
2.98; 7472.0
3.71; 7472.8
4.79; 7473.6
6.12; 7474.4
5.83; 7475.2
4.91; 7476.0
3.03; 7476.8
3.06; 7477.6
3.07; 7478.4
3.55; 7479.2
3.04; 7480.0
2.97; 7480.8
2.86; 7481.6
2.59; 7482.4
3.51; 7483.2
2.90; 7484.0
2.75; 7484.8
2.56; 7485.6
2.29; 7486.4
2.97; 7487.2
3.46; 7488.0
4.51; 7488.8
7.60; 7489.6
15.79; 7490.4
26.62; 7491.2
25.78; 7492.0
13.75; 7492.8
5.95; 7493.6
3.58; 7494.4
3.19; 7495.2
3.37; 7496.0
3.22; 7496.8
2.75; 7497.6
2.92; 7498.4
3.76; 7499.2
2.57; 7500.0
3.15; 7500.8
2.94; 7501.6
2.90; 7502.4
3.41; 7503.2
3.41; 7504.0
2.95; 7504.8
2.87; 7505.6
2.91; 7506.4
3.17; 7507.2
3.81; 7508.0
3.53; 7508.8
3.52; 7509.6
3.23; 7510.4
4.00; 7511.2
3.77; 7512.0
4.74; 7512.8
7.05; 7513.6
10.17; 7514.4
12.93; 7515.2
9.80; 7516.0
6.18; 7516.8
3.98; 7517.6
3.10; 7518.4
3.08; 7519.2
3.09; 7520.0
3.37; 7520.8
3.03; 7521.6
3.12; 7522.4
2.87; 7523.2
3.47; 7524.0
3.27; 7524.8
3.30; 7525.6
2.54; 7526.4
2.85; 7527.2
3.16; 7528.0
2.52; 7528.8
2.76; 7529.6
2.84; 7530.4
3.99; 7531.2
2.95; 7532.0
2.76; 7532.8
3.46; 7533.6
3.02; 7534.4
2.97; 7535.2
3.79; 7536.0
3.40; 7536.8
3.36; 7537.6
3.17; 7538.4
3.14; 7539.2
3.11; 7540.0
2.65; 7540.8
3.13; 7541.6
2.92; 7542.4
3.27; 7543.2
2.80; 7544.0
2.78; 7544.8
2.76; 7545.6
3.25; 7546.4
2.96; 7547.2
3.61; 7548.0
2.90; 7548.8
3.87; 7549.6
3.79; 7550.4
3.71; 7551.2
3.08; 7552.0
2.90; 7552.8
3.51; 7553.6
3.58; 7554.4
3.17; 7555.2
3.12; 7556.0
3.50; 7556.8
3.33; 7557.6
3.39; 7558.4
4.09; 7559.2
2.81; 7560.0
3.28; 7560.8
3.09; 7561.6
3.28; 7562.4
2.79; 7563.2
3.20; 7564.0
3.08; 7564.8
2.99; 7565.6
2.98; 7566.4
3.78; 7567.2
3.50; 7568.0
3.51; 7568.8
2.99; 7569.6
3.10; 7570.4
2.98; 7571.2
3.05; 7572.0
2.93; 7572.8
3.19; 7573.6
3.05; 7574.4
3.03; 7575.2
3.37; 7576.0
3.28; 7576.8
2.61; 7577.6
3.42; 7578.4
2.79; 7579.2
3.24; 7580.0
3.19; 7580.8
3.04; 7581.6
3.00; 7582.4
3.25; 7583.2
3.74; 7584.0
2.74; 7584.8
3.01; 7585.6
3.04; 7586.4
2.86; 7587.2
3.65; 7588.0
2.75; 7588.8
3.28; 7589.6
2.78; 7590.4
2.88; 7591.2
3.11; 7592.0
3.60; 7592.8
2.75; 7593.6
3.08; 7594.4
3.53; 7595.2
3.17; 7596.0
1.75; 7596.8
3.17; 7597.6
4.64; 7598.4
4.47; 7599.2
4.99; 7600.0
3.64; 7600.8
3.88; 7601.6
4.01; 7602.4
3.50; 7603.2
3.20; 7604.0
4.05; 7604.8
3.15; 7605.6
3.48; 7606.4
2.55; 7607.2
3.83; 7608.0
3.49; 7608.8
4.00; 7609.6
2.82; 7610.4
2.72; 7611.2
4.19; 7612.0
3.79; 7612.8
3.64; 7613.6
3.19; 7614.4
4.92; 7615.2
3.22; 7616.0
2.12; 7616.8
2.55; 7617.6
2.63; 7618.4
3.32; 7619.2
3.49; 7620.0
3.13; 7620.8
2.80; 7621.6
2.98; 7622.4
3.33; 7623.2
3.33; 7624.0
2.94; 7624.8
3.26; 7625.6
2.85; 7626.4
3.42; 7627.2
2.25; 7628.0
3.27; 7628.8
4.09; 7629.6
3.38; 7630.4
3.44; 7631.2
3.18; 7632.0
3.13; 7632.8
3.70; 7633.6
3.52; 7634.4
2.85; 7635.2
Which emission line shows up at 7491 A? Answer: H-alpha 6563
